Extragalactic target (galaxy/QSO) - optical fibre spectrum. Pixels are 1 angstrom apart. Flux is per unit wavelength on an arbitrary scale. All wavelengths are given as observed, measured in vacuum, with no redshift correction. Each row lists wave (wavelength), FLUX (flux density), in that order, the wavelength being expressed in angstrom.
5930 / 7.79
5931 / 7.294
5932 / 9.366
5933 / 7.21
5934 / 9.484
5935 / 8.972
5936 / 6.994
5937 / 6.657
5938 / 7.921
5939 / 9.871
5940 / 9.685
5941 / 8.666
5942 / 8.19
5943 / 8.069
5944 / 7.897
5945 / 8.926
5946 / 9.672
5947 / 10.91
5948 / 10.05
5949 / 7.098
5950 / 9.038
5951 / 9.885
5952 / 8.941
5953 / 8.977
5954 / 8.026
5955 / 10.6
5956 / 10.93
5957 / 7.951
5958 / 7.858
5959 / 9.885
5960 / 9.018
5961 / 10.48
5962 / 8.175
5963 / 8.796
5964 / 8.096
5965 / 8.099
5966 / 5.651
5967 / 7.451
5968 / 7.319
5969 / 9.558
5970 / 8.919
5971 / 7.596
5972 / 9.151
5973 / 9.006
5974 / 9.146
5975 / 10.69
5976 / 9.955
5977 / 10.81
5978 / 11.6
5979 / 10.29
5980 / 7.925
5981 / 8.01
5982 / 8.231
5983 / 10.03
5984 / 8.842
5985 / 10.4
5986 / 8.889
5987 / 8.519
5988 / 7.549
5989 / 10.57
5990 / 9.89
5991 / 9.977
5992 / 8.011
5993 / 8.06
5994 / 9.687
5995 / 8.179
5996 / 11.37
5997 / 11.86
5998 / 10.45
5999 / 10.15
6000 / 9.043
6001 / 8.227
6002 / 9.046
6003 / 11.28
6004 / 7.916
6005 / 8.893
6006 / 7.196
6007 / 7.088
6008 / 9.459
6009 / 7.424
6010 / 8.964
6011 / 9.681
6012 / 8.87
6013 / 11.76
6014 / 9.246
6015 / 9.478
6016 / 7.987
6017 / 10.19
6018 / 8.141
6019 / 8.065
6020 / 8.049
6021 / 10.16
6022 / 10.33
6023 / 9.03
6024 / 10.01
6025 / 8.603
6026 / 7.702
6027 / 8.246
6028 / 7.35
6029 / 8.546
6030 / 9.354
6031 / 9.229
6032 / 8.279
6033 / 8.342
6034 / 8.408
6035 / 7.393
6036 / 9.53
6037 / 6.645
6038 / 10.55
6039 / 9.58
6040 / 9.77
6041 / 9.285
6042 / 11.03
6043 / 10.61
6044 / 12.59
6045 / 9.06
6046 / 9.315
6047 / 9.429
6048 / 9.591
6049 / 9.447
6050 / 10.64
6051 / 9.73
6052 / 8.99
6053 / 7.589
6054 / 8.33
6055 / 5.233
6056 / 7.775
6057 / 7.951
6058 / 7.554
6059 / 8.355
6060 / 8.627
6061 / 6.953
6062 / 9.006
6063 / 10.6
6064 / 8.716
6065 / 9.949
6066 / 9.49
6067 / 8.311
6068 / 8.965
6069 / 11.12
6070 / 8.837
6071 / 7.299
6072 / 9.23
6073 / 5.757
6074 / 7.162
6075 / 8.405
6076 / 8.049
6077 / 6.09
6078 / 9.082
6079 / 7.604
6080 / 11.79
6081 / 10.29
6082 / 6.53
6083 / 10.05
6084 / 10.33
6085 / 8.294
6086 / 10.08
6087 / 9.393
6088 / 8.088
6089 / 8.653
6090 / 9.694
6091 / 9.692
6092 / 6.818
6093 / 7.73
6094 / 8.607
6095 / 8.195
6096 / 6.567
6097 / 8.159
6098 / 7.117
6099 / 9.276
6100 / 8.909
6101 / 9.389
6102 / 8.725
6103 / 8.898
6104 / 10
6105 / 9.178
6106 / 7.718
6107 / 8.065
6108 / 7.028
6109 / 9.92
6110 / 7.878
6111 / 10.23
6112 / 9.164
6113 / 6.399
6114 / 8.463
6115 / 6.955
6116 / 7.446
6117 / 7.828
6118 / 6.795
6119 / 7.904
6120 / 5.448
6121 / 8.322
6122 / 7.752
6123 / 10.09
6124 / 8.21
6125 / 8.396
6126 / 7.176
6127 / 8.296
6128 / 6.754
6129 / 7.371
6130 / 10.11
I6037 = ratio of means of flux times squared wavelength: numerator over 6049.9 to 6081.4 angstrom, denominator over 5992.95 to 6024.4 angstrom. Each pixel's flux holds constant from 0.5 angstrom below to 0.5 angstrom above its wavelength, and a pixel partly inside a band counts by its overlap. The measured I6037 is 0.9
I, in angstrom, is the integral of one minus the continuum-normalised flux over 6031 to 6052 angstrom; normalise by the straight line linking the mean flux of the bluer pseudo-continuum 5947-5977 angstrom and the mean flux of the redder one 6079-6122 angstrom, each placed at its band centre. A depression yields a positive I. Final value -1.9 angstrom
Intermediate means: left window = 8.91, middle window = 9.44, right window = 8.46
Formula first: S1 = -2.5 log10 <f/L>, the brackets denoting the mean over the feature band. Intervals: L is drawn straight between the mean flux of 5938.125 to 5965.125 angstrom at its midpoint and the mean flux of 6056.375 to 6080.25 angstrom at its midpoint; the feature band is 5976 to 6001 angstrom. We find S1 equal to -0.08 mag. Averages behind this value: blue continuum 9.03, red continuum 8.5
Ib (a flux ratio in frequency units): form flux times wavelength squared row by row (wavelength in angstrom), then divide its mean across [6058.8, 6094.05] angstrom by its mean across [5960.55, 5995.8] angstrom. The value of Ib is 1.00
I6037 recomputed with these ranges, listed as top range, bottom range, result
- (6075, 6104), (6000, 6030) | 1.00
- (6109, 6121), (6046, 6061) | 0.94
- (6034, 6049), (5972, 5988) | 1.04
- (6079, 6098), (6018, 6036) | 1.03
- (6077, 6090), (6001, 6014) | 1.04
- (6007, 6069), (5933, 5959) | 1.05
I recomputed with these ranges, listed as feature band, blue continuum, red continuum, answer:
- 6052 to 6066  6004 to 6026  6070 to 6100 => 0.5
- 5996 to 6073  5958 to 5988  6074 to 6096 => -2.0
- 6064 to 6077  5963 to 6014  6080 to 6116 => 0.4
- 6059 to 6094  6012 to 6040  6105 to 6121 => -1.7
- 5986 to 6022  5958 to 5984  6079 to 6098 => -1.2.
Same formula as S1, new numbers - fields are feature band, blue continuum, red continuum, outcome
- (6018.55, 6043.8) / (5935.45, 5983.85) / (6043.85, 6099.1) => -0.03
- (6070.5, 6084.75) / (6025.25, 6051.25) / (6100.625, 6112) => 0.07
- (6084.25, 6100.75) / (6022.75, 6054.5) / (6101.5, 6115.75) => 0.01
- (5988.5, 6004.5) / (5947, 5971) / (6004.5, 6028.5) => -0.09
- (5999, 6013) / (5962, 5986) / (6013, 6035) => 0.00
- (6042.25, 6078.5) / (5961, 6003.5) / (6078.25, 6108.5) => 0.01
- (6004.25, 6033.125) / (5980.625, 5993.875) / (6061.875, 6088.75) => 0.02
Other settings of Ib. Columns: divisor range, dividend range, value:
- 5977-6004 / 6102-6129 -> 0.89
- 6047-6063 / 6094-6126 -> 0.98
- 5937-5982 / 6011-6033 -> 1.03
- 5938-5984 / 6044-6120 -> 0.99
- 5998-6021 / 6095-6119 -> 0.95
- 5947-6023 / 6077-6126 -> 0.96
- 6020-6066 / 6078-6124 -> 0.96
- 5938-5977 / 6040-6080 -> 1.02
